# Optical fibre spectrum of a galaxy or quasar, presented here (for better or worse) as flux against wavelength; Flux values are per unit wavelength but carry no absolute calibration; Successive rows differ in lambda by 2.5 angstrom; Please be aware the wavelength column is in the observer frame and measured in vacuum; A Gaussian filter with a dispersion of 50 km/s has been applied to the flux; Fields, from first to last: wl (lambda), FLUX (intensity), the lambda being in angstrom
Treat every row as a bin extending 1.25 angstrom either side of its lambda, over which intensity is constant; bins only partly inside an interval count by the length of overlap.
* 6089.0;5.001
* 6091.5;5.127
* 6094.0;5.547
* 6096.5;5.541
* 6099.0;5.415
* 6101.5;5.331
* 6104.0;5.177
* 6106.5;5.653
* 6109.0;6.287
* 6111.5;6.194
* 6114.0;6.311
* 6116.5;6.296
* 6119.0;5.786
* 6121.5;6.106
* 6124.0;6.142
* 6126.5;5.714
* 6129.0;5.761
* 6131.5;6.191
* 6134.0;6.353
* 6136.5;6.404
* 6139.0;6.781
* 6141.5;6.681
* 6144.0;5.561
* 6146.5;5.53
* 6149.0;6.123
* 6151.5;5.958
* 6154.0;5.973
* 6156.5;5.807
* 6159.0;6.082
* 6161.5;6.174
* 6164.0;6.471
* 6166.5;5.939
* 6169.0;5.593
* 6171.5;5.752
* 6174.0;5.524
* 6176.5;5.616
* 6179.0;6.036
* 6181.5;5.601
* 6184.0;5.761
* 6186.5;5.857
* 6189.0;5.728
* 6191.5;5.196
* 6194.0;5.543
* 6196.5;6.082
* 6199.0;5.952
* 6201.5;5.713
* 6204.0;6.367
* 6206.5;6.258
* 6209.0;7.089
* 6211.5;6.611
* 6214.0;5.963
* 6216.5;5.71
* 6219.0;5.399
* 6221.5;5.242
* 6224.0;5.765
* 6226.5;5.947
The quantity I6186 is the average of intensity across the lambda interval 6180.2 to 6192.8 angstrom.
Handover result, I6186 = 5.63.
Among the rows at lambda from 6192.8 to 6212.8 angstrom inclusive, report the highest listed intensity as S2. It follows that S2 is 7.089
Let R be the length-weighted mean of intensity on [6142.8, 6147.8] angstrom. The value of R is 5.55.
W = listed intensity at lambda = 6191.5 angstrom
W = 5.196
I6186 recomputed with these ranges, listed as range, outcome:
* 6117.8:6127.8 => 5.94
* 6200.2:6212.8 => 6.4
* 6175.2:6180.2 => 5.82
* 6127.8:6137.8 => 6.18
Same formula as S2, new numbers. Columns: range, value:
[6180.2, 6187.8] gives 5.857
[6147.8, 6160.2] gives 6.123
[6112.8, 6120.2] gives 6.311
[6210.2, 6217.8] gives 6.611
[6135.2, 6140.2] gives 6.781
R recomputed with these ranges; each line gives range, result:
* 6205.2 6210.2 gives 6.67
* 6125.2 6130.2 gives 5.74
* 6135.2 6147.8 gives 6.19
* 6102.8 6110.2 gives 5.71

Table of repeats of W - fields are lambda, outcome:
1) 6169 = 5.593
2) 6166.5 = 5.939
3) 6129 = 5.761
